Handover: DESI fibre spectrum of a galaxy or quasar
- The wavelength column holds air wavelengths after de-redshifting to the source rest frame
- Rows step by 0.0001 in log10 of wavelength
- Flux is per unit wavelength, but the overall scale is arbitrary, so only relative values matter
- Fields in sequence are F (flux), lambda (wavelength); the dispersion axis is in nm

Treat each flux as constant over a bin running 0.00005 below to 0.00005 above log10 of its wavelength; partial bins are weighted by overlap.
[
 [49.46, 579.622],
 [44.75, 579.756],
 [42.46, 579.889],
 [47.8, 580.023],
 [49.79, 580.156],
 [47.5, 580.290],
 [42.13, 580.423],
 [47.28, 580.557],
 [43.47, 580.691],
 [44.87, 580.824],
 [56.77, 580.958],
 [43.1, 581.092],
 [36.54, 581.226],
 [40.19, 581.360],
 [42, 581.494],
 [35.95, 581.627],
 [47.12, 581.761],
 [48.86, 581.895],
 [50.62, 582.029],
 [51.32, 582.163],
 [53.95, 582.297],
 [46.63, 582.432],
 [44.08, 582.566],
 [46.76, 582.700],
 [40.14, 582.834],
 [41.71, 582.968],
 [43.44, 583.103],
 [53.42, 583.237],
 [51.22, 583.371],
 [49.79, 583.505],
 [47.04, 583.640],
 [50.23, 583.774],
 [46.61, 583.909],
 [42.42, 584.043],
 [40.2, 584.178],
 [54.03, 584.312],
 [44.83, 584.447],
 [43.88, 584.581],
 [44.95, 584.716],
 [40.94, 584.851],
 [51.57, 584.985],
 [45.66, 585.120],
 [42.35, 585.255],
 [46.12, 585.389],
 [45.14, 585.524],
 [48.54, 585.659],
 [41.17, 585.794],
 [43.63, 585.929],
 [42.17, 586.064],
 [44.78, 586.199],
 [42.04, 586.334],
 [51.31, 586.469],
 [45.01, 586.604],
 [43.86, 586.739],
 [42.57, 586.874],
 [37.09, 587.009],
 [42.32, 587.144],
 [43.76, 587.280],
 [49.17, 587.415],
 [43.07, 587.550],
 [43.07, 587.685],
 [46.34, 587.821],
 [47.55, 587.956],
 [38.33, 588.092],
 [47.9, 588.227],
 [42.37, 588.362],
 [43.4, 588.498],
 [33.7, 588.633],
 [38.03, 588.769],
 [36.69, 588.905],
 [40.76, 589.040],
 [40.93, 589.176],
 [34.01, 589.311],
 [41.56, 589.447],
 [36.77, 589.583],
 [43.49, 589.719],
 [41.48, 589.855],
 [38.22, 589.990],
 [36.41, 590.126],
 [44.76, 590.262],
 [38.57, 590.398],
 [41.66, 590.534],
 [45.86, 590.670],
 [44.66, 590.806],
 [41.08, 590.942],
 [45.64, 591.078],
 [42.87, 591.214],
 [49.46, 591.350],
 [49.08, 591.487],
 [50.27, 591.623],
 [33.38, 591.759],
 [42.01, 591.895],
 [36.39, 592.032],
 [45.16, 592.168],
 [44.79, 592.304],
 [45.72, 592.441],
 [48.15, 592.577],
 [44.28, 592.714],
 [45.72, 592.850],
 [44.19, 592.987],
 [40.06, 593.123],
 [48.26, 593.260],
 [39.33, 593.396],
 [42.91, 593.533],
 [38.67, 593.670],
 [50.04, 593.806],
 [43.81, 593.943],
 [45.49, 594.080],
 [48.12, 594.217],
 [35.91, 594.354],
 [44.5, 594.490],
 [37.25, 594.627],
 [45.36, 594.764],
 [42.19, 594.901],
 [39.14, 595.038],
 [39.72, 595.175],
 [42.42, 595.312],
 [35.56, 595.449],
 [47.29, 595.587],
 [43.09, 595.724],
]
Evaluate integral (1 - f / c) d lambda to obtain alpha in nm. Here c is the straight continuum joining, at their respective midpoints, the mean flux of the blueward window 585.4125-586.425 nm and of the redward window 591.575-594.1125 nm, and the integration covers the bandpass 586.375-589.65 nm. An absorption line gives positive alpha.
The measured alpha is 0.143 nm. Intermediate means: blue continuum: 44.2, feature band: 42.1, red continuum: 43.5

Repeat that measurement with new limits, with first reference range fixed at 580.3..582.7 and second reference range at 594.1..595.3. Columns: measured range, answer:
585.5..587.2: 0.02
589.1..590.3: 0.10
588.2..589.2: 0.08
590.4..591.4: -0.03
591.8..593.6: -0.05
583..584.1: -0.07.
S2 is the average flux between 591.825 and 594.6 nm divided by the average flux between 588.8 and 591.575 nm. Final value 1.04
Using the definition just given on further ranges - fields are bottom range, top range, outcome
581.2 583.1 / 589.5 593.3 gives 0.96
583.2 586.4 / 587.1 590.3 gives 0.90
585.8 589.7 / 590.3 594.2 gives 1.04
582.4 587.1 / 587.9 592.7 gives 0.93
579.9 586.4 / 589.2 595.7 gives 0.93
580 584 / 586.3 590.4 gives 0.90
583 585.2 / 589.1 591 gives 0.87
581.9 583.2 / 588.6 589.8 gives 0.82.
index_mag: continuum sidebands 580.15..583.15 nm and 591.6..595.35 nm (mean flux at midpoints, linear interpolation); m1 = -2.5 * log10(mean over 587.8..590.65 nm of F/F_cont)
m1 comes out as 0.08 mag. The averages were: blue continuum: 45.3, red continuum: 42.9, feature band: 40.6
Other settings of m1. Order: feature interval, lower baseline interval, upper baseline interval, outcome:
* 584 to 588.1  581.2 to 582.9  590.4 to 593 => 0.00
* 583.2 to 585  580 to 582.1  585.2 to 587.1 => -0.06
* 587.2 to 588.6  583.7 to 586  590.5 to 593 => 0.02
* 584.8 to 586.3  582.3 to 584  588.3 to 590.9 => -0.01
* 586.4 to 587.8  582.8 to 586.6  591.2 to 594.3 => 0.03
